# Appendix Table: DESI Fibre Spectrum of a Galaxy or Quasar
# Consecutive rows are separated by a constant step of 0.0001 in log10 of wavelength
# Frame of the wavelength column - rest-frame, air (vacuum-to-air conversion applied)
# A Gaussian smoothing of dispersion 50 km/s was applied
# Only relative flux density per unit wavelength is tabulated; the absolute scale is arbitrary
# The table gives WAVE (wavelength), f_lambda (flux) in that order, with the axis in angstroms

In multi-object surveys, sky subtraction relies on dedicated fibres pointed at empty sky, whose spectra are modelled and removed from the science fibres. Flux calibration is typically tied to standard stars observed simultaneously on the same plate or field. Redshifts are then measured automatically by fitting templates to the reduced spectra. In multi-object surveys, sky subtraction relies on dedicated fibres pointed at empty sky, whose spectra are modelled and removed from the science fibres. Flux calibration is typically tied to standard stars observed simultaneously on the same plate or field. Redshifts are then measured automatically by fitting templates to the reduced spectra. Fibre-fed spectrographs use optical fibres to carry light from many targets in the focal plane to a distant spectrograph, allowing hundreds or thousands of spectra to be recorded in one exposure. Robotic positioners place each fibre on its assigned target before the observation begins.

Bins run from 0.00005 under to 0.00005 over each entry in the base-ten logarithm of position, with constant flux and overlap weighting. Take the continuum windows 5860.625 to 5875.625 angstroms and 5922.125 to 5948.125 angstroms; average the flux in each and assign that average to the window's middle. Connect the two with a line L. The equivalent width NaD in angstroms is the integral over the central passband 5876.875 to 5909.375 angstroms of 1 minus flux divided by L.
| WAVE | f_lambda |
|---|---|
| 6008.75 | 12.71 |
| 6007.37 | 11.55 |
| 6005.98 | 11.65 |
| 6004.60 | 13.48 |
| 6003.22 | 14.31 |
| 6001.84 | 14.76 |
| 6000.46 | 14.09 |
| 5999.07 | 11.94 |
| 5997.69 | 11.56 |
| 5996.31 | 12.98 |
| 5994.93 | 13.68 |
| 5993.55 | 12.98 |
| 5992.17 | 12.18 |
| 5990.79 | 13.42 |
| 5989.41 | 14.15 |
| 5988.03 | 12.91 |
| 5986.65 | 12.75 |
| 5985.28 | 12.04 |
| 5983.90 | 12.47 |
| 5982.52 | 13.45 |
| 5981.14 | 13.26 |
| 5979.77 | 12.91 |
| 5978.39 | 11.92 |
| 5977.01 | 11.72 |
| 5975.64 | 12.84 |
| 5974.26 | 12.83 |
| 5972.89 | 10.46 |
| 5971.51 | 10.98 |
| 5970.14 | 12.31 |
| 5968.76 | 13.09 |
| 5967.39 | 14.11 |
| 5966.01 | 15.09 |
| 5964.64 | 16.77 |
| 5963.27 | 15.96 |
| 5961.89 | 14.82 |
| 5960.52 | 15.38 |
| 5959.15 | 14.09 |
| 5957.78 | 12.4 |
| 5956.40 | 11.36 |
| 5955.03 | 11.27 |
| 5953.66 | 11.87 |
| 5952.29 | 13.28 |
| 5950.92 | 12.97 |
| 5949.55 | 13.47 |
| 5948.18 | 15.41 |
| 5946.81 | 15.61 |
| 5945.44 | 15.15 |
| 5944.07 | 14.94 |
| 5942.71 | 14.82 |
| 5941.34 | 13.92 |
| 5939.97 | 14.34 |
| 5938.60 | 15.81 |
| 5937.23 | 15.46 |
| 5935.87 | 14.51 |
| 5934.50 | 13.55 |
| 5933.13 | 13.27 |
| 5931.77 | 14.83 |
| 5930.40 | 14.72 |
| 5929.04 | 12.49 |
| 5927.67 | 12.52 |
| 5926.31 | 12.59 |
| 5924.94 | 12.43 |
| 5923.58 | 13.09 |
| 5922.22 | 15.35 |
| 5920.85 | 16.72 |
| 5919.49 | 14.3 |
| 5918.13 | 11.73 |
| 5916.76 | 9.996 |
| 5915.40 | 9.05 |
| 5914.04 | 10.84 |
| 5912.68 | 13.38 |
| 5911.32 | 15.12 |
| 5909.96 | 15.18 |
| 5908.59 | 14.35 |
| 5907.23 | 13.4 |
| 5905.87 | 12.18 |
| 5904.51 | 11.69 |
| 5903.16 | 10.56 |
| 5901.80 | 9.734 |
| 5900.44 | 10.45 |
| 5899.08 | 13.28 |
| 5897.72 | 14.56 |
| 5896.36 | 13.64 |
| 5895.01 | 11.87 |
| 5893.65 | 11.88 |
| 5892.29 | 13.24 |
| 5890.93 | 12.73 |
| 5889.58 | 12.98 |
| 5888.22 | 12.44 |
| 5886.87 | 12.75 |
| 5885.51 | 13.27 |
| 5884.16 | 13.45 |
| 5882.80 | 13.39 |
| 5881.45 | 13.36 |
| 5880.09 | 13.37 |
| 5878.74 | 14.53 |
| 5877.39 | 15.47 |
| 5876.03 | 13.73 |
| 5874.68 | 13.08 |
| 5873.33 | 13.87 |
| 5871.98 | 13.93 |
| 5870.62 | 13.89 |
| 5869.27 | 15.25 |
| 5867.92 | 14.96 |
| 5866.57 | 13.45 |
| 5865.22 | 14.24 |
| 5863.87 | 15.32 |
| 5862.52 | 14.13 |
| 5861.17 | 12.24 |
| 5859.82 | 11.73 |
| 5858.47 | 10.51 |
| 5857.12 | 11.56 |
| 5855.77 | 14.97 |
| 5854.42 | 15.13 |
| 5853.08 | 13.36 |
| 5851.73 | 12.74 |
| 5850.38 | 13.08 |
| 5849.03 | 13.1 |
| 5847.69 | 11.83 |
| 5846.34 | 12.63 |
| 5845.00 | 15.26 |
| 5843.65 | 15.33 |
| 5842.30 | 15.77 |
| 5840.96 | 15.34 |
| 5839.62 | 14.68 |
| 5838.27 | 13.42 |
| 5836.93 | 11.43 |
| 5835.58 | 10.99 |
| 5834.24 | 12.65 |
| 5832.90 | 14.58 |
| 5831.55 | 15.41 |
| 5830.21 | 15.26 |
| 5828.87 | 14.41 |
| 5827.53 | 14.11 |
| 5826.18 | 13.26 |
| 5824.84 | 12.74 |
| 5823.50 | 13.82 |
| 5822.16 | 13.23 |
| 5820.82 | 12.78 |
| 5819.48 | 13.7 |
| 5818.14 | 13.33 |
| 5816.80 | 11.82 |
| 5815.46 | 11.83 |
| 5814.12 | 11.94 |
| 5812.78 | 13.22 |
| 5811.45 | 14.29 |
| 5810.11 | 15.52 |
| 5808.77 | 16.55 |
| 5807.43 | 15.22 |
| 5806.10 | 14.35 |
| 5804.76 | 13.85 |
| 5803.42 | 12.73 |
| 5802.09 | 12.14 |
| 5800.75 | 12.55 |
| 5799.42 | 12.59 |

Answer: 2.9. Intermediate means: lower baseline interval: 14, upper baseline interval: 14.2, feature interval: 12.8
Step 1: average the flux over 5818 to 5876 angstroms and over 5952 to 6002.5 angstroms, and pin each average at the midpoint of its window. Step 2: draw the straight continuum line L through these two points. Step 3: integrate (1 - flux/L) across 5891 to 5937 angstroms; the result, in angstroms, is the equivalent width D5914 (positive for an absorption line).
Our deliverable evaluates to 1.4 angstroms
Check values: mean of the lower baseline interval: 13.6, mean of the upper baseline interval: 13.1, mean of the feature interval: 12.9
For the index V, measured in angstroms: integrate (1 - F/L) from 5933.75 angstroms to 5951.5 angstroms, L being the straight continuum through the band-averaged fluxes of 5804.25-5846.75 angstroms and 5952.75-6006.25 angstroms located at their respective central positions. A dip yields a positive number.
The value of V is -1.79 angstroms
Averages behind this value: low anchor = 13.8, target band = 14.6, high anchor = 13.1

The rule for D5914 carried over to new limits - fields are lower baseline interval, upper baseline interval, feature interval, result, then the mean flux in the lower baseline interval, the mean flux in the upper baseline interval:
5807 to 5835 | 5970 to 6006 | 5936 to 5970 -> -3.18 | 13.8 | 12.8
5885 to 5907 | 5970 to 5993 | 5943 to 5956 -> -1.36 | 12.3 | 12.5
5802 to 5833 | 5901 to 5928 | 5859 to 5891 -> -1.25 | 13.8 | 12.7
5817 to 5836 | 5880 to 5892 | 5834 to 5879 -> -1.07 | 13.6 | 13.1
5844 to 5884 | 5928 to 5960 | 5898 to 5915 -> 1.54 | 13.6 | 13.9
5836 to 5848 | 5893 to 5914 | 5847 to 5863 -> 0.99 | 14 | 12.7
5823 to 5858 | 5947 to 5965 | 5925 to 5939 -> -0.12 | 13.7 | 13.8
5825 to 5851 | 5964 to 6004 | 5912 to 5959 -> -0.63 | 13.8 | 13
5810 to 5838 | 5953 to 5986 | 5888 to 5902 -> 0.70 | 13.3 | 13.1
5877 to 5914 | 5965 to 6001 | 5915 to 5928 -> 0.07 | 13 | 12.8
